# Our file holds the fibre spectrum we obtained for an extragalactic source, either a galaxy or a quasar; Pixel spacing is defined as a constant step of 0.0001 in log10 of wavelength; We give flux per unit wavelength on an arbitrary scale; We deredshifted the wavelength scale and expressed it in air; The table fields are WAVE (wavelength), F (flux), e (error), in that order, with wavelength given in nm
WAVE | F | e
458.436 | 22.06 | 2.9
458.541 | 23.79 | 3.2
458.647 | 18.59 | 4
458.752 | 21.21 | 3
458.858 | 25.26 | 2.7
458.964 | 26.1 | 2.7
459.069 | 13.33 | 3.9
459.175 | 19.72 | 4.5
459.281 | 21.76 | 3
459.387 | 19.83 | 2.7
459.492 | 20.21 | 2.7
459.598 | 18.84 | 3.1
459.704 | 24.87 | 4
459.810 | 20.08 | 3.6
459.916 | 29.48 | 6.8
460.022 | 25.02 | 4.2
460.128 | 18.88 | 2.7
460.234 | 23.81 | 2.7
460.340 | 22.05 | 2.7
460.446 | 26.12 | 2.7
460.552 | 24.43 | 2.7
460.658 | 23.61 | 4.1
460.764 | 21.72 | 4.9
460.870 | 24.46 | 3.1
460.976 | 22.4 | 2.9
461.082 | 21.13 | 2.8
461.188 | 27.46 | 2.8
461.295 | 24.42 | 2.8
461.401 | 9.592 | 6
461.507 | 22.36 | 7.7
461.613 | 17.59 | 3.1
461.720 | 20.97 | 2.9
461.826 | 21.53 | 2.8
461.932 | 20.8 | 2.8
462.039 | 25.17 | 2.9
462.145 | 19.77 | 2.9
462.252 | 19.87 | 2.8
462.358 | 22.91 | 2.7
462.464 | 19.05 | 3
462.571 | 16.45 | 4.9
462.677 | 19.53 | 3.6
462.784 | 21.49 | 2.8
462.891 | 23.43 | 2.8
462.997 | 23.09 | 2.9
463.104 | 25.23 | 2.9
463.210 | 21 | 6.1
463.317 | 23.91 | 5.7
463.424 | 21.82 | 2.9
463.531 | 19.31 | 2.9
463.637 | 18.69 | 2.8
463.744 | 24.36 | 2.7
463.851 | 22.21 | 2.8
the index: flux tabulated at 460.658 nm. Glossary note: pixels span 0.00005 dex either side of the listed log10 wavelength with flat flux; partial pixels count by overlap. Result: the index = 23.61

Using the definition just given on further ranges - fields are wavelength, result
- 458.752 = 21.21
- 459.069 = 13.33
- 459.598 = 18.84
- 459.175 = 19.72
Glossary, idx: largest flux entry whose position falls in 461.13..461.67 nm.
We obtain 27.46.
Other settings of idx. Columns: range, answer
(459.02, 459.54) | 21.76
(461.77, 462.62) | 25.17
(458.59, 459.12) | 26.1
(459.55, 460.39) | 29.48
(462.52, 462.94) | 23.43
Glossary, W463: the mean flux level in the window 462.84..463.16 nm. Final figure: 24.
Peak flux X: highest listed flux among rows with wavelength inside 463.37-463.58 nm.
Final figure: 21.82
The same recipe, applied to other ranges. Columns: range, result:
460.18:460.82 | 26.12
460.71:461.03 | 24.46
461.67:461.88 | 21.53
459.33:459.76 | 24.87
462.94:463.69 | 25.23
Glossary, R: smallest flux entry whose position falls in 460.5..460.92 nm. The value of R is 21.72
